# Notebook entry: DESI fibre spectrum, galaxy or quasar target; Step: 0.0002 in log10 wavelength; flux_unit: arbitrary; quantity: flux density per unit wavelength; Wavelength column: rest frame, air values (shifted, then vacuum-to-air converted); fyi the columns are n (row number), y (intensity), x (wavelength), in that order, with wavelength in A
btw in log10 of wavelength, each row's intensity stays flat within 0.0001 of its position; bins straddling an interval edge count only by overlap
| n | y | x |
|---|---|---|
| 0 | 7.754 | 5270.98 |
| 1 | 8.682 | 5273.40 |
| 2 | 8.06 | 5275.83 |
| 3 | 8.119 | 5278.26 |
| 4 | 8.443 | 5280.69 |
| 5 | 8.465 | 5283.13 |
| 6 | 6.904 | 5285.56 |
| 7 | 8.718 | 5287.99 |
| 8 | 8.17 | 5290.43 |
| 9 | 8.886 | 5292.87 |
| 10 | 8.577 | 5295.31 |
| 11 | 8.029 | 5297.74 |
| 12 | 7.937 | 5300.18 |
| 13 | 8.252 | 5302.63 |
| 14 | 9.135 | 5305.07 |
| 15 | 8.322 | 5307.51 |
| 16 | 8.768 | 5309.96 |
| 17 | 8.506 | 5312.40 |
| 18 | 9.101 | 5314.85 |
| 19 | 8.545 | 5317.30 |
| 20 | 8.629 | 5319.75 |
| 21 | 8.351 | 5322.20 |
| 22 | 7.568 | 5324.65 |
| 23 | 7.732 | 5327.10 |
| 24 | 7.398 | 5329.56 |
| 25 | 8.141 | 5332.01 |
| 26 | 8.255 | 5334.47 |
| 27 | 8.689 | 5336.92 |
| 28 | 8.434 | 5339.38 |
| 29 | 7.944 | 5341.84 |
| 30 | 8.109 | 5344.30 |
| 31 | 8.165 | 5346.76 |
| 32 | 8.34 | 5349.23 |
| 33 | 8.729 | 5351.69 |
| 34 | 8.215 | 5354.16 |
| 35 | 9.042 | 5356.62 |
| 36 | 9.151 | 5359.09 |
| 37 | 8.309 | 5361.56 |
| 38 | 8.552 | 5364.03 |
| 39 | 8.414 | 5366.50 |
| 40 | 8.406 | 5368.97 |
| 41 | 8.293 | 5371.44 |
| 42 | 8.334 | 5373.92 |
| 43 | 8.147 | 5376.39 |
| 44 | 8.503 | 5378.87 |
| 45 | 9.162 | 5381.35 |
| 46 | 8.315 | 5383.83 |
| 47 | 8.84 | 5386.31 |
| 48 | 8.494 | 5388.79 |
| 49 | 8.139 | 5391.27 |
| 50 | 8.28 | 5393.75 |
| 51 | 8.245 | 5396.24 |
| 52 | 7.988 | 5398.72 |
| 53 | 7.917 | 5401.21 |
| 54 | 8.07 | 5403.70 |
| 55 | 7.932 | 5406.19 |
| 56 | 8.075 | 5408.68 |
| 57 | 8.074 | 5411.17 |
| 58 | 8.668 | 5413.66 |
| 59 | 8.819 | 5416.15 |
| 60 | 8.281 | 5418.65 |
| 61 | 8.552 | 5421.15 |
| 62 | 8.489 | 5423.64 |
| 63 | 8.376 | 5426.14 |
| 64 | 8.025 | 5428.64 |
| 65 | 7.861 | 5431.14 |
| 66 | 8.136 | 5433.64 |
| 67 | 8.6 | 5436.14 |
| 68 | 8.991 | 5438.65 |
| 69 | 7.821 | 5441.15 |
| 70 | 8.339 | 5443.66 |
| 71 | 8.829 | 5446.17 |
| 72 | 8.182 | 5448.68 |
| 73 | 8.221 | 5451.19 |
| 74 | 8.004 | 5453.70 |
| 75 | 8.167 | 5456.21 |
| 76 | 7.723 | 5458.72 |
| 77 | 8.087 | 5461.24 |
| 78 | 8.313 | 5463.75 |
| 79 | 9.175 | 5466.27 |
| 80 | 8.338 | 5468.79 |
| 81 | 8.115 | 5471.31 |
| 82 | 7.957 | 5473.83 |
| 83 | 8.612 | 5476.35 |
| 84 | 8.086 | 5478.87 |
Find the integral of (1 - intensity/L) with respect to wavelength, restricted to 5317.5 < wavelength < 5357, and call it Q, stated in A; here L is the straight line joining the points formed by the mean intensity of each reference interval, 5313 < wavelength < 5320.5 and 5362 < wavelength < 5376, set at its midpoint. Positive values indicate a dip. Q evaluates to 1.71 A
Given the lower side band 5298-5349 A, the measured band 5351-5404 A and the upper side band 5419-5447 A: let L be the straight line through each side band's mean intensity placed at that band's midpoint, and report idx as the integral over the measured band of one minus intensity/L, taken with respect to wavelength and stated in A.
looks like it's -0.7 A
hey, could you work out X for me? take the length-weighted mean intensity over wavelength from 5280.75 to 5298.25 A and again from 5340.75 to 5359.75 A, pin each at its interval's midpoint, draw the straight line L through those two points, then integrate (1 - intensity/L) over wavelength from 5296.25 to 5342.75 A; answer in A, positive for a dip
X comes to 0.3 A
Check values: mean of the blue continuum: 8.27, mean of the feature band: 8.31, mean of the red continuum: 8.44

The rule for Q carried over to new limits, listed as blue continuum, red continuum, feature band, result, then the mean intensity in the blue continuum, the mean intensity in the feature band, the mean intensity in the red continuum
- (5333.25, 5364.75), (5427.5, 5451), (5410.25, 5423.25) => -0.2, 8.46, 8.49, 8.31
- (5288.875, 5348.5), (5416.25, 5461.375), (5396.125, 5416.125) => 0.3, 8.32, 8.16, 8.28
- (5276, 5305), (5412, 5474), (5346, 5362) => -0.6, 8.26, 8.59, 8.33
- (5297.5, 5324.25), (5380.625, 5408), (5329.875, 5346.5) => 0.4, 8.49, 8.21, 8.29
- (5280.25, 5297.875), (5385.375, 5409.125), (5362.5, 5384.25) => -0.7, 8.28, 8.46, 8.19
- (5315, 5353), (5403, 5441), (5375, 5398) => -0.5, 8.23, 8.45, 8.32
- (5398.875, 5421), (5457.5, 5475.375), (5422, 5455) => -0.2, 8.23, 8.3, 8.25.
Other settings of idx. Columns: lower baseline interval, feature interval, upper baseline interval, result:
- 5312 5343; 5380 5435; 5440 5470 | -0.3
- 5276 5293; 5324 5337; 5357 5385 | 0.7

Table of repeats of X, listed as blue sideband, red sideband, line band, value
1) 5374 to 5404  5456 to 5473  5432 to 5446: -0.2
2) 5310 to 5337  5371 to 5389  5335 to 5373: -0.2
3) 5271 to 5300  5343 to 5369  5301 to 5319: -0.7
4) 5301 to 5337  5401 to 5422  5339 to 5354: 0.1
